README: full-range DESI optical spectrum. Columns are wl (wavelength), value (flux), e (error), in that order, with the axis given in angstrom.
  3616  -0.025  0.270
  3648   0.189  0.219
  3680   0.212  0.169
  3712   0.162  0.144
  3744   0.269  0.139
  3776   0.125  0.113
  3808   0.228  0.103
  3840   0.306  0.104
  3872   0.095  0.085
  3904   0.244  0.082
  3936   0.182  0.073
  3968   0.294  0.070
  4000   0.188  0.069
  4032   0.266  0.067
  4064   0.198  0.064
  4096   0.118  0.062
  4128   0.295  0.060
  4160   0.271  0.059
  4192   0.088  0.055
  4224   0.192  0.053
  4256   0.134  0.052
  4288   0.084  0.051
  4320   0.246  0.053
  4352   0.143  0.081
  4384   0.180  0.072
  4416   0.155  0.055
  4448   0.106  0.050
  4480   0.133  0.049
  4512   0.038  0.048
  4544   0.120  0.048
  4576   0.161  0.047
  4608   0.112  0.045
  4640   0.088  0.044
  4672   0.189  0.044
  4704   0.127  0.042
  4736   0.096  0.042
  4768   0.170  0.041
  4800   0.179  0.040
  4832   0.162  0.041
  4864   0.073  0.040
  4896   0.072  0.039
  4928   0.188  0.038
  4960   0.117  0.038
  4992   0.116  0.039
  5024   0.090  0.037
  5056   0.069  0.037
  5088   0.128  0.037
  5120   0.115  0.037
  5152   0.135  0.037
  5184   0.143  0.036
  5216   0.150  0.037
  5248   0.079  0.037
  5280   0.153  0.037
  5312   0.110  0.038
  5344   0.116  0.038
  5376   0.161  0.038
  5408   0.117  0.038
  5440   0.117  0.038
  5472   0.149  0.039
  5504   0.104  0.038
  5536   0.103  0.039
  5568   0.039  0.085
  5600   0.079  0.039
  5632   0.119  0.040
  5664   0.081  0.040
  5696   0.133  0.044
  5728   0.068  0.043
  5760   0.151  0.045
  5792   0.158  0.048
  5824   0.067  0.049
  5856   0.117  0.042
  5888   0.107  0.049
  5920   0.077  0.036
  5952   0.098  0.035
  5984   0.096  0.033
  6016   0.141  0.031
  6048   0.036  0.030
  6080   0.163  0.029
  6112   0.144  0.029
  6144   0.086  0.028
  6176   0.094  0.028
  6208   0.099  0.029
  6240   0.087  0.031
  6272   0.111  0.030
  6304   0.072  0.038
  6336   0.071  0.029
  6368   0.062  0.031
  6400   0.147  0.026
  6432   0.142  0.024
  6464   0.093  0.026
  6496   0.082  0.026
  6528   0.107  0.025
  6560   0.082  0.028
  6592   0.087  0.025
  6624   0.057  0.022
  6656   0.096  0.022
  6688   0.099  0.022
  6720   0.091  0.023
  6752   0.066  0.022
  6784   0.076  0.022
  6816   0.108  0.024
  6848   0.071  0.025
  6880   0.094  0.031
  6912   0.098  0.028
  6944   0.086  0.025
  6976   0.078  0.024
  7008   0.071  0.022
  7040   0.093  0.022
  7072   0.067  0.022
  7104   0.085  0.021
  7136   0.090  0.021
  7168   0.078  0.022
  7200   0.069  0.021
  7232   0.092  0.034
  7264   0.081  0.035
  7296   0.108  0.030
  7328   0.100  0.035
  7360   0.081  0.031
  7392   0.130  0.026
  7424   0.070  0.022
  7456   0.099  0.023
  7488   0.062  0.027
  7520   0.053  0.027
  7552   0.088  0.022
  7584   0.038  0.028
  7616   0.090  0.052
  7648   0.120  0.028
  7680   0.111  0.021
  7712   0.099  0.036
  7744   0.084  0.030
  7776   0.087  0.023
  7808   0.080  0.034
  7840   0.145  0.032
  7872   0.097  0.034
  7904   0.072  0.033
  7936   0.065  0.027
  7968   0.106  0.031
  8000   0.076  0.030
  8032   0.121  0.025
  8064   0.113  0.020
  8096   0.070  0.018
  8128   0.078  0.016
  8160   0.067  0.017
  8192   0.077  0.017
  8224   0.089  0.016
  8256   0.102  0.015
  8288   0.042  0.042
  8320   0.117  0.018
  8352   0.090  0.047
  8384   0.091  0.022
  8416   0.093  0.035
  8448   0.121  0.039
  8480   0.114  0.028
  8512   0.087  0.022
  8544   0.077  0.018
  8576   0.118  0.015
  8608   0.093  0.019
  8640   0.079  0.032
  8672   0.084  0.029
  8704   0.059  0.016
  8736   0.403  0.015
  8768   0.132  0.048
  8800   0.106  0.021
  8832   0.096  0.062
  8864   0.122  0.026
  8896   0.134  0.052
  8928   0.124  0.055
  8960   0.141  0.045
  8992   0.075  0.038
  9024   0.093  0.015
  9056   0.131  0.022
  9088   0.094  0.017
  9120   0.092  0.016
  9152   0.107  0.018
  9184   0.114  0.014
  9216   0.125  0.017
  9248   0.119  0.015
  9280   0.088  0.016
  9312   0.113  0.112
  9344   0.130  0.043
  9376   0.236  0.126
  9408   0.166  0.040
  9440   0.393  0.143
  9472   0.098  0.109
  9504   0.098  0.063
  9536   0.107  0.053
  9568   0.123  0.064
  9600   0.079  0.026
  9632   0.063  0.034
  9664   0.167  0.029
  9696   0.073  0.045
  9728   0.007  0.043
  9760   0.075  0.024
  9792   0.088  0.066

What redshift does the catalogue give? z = 1.34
